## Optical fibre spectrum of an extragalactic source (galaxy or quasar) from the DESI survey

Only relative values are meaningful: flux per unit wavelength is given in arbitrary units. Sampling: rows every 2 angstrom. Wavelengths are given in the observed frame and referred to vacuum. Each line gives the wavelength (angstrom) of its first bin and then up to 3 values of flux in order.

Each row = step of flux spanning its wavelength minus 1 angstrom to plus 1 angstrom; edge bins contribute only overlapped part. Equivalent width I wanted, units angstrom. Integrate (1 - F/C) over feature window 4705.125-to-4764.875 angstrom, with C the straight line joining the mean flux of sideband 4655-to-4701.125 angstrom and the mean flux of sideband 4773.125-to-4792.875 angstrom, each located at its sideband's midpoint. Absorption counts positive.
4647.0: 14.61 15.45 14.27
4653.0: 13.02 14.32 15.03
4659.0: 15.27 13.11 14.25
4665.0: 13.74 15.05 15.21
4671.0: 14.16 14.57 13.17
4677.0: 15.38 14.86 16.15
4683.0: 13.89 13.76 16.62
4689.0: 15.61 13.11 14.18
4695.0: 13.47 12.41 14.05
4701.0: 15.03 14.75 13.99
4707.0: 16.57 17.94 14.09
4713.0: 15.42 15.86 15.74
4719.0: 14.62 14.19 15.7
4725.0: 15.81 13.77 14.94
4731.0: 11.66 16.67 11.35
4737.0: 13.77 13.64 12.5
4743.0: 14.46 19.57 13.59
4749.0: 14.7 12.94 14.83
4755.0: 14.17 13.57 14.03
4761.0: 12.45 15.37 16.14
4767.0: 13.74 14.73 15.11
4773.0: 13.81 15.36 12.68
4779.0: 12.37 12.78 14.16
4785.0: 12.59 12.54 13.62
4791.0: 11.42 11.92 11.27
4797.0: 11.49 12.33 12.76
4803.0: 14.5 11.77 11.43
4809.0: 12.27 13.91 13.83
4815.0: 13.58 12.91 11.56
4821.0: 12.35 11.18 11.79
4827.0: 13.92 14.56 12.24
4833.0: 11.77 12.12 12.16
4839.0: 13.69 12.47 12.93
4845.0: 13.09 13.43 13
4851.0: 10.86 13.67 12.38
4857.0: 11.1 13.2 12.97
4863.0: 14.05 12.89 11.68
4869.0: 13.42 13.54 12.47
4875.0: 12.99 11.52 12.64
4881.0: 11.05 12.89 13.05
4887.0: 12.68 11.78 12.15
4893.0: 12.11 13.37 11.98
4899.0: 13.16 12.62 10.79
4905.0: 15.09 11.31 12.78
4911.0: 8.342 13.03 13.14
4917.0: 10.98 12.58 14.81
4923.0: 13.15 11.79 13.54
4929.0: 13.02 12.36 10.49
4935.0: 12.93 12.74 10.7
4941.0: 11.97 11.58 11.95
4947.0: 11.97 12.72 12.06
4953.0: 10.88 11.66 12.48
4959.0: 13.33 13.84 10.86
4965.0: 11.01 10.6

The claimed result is -4.17 angstrom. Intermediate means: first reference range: 14.4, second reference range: 13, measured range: 14.6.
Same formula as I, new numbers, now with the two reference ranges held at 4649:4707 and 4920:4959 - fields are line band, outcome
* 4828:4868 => 1.0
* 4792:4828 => 2.3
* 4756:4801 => 0.9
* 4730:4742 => 0.6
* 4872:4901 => 0.7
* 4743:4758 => -1.0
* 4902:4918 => 0.8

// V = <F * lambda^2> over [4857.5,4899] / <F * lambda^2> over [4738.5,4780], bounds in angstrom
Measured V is 0.9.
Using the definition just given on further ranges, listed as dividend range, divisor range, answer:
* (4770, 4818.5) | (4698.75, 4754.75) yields 0.90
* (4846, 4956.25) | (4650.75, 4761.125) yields 0.93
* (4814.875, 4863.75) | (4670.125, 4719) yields 0.91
